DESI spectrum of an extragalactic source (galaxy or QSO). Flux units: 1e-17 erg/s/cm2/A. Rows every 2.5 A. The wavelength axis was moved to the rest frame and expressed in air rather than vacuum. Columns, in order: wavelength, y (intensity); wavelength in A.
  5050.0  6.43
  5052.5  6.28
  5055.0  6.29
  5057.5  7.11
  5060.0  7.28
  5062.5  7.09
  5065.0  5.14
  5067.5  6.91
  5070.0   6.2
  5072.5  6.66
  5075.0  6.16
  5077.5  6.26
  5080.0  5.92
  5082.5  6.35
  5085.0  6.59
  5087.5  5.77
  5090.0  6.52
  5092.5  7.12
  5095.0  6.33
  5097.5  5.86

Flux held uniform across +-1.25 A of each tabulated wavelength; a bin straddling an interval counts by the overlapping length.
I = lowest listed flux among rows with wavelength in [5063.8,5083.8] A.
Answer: 5.14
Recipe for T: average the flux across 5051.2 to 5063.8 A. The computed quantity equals 6.8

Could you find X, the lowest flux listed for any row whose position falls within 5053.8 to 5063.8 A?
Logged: 6.29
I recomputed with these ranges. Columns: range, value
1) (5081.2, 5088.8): 5.77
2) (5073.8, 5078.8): 6.16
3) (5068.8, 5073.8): 6.2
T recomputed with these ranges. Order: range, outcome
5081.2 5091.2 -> 6.3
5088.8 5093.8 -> 6.82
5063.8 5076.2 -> 6.22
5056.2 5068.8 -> 6.7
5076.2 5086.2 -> 6.28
